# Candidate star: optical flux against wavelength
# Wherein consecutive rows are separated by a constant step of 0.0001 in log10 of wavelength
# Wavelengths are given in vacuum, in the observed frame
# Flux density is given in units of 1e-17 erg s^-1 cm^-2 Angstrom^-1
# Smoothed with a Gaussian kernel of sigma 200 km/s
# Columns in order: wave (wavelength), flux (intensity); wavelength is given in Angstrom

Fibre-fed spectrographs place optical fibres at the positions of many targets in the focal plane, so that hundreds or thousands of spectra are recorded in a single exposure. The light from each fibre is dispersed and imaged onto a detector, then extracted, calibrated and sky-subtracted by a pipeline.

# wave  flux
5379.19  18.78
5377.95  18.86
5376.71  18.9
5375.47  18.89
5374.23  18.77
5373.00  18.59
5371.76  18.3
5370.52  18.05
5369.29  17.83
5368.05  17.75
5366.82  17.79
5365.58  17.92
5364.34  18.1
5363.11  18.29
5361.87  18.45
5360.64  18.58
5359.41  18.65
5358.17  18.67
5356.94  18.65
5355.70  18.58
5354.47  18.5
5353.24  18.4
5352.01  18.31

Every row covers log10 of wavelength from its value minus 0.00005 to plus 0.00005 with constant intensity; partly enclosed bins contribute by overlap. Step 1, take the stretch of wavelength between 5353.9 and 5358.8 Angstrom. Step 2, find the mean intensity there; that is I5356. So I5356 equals 18.6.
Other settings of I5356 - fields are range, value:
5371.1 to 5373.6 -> 18.4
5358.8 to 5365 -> 18.4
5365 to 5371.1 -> 17.9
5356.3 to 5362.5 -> 18.6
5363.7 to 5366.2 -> 18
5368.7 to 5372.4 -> 18.1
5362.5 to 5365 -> 18.2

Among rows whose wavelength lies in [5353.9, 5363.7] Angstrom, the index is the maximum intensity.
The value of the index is 18.67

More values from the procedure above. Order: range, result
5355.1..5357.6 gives 18.65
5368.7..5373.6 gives 18.59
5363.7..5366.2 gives 18.1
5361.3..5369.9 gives 18.45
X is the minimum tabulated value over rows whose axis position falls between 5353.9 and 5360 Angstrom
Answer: 18.5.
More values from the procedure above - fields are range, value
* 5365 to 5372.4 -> 17.75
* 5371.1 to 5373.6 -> 18.3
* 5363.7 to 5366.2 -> 17.92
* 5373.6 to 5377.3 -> 18.77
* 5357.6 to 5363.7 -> 18.29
